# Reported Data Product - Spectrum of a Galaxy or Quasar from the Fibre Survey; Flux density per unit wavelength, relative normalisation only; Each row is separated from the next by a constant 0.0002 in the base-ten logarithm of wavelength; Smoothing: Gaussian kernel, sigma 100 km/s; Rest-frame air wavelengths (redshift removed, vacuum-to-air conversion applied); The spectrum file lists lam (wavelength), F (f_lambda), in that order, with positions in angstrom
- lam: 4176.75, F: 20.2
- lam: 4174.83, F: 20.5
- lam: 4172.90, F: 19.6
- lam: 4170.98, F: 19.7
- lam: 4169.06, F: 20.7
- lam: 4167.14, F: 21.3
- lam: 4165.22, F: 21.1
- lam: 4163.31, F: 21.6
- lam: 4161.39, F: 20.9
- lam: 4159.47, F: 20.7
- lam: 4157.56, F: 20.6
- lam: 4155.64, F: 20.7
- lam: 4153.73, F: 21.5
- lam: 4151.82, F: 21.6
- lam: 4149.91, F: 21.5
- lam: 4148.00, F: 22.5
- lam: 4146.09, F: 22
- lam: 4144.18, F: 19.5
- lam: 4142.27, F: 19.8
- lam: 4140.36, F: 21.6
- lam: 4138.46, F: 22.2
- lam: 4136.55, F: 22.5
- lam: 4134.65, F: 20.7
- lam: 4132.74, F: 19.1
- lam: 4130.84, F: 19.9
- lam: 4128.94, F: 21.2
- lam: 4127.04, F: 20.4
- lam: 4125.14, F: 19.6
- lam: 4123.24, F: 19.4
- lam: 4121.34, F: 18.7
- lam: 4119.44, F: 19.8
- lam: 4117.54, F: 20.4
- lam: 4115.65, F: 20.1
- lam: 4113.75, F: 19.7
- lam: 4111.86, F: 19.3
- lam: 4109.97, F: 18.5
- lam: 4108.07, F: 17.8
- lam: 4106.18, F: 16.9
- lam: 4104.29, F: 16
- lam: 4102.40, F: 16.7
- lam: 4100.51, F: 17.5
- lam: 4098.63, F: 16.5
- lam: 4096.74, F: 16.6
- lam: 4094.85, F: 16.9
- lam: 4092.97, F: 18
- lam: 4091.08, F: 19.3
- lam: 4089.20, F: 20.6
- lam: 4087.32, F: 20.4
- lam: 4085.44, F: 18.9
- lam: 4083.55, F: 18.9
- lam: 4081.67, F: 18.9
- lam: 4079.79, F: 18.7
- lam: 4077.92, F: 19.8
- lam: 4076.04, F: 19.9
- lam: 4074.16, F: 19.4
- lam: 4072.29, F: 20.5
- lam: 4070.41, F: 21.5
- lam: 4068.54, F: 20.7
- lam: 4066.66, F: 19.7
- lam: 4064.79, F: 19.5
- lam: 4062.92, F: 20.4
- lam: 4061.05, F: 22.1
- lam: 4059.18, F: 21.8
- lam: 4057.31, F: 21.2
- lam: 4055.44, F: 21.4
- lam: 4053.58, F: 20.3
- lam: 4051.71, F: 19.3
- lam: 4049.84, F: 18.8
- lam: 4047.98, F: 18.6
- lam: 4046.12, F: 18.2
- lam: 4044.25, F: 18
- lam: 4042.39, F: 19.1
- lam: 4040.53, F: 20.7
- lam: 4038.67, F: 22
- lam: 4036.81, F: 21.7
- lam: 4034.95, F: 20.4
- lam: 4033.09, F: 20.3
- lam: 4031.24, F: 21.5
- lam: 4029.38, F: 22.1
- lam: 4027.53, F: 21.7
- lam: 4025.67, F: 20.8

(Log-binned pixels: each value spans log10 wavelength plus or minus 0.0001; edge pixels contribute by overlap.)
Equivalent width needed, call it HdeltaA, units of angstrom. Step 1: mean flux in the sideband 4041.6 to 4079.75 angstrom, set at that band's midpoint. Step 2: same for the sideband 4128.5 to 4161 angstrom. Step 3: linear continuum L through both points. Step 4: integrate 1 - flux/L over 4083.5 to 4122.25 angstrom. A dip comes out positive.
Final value 3.9 angstrom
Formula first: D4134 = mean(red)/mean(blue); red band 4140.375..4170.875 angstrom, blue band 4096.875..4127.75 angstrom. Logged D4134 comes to 1.1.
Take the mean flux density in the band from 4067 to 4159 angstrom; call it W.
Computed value 19.7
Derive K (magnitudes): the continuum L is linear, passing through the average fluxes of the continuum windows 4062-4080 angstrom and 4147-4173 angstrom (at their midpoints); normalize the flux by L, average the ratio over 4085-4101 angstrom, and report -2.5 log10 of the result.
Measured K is 0.112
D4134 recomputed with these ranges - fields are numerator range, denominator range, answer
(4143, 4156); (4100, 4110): 1.25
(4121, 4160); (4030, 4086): 1.03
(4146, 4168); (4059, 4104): 1.11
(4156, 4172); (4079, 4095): 1.09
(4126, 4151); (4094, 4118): 1.17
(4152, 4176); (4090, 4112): 1.19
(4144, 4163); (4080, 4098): 1.14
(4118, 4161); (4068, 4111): 1.11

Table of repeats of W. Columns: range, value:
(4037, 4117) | 19.3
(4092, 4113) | 17.4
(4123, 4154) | 20.9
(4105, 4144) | 19.8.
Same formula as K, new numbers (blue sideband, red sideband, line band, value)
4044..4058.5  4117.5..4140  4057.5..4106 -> 0.04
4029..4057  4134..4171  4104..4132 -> 0.09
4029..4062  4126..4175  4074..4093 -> 0.06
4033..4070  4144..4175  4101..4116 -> 0.15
